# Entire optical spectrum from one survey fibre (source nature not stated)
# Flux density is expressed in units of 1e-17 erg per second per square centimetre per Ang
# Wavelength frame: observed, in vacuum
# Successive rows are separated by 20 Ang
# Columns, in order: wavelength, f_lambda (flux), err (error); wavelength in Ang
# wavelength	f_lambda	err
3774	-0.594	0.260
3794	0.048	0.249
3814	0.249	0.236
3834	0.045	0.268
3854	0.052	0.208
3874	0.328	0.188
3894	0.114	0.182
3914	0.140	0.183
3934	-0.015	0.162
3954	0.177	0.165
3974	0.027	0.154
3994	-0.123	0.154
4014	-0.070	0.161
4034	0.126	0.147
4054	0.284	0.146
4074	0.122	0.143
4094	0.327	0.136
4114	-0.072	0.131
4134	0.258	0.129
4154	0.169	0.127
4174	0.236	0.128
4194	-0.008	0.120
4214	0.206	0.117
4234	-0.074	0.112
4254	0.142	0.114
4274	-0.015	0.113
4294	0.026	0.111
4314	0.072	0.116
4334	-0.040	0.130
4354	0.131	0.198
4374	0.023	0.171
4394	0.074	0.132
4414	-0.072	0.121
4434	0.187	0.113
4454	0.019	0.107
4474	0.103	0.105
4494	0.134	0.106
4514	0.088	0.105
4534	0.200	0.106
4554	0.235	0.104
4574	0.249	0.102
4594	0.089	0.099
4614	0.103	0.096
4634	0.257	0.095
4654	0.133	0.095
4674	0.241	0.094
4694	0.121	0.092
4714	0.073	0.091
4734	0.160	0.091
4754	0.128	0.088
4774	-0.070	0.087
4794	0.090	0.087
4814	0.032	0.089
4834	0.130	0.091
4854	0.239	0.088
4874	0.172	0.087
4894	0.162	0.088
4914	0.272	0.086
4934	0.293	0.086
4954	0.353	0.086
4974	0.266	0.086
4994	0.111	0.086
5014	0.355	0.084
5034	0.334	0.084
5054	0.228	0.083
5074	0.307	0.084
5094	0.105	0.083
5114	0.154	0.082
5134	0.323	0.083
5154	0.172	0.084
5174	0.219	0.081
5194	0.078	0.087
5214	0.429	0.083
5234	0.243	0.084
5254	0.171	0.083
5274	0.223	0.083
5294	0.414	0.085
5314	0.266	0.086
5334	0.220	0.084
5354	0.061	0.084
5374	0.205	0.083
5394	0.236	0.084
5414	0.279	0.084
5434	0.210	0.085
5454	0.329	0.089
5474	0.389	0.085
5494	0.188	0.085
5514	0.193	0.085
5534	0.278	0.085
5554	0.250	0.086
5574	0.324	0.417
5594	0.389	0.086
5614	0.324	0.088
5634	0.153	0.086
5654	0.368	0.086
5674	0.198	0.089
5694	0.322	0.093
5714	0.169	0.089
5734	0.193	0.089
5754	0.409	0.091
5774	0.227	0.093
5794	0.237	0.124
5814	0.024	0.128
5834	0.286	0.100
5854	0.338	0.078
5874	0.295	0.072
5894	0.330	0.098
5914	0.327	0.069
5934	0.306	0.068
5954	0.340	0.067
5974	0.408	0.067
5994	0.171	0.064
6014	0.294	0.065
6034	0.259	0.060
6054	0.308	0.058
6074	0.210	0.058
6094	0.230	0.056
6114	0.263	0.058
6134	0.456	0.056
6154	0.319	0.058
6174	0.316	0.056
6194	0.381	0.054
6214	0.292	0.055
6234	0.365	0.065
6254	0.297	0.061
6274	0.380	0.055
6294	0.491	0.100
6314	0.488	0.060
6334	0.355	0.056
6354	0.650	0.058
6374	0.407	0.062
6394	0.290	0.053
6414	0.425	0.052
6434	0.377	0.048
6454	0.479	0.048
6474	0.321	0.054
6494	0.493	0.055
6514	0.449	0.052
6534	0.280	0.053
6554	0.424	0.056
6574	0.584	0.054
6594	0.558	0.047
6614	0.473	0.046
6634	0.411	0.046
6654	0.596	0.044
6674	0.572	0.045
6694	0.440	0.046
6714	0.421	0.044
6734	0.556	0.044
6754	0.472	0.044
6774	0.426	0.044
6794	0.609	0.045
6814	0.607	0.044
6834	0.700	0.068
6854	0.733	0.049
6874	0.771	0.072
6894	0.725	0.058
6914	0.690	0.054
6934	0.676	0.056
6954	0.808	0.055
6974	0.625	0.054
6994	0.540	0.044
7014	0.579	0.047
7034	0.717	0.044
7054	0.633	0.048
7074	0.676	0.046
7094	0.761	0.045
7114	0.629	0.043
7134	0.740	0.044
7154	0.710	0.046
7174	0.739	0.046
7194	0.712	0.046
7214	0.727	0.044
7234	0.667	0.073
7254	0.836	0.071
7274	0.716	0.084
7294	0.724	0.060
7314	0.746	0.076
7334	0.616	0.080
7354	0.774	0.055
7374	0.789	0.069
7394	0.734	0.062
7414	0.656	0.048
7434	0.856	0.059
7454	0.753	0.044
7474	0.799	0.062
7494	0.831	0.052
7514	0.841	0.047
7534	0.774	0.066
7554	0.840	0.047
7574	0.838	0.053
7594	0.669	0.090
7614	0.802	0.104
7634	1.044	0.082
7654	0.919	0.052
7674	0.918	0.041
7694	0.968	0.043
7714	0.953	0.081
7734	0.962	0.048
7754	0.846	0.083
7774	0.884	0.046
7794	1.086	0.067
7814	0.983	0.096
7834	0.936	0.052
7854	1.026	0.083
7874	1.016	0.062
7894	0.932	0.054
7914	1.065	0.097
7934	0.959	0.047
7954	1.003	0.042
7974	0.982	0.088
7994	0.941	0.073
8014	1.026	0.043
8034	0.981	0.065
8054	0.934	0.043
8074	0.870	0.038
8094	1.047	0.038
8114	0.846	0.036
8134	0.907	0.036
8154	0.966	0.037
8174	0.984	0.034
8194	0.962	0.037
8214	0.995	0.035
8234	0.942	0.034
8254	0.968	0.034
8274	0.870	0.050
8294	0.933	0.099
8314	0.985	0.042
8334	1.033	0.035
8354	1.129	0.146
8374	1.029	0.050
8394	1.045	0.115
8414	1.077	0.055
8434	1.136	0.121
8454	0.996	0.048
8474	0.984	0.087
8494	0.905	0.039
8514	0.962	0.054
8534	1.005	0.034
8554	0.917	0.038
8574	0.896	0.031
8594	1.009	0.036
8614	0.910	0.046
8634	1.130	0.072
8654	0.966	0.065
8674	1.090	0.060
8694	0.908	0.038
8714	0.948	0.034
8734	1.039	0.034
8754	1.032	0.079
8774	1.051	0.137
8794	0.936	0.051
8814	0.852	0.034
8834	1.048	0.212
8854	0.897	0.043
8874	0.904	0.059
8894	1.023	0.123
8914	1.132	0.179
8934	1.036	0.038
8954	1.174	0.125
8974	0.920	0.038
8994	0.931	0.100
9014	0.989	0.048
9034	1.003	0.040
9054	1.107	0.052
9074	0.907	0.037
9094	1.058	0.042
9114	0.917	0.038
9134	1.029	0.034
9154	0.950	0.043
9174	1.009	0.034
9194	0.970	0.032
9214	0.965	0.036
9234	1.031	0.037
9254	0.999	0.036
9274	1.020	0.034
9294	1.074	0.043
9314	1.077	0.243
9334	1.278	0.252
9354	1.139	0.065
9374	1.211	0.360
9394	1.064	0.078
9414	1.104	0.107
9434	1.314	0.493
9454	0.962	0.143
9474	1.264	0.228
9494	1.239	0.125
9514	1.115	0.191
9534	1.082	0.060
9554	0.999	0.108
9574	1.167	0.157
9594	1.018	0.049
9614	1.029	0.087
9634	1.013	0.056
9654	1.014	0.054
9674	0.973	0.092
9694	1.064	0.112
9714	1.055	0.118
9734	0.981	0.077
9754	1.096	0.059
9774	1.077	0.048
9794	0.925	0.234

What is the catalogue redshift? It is 0.70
